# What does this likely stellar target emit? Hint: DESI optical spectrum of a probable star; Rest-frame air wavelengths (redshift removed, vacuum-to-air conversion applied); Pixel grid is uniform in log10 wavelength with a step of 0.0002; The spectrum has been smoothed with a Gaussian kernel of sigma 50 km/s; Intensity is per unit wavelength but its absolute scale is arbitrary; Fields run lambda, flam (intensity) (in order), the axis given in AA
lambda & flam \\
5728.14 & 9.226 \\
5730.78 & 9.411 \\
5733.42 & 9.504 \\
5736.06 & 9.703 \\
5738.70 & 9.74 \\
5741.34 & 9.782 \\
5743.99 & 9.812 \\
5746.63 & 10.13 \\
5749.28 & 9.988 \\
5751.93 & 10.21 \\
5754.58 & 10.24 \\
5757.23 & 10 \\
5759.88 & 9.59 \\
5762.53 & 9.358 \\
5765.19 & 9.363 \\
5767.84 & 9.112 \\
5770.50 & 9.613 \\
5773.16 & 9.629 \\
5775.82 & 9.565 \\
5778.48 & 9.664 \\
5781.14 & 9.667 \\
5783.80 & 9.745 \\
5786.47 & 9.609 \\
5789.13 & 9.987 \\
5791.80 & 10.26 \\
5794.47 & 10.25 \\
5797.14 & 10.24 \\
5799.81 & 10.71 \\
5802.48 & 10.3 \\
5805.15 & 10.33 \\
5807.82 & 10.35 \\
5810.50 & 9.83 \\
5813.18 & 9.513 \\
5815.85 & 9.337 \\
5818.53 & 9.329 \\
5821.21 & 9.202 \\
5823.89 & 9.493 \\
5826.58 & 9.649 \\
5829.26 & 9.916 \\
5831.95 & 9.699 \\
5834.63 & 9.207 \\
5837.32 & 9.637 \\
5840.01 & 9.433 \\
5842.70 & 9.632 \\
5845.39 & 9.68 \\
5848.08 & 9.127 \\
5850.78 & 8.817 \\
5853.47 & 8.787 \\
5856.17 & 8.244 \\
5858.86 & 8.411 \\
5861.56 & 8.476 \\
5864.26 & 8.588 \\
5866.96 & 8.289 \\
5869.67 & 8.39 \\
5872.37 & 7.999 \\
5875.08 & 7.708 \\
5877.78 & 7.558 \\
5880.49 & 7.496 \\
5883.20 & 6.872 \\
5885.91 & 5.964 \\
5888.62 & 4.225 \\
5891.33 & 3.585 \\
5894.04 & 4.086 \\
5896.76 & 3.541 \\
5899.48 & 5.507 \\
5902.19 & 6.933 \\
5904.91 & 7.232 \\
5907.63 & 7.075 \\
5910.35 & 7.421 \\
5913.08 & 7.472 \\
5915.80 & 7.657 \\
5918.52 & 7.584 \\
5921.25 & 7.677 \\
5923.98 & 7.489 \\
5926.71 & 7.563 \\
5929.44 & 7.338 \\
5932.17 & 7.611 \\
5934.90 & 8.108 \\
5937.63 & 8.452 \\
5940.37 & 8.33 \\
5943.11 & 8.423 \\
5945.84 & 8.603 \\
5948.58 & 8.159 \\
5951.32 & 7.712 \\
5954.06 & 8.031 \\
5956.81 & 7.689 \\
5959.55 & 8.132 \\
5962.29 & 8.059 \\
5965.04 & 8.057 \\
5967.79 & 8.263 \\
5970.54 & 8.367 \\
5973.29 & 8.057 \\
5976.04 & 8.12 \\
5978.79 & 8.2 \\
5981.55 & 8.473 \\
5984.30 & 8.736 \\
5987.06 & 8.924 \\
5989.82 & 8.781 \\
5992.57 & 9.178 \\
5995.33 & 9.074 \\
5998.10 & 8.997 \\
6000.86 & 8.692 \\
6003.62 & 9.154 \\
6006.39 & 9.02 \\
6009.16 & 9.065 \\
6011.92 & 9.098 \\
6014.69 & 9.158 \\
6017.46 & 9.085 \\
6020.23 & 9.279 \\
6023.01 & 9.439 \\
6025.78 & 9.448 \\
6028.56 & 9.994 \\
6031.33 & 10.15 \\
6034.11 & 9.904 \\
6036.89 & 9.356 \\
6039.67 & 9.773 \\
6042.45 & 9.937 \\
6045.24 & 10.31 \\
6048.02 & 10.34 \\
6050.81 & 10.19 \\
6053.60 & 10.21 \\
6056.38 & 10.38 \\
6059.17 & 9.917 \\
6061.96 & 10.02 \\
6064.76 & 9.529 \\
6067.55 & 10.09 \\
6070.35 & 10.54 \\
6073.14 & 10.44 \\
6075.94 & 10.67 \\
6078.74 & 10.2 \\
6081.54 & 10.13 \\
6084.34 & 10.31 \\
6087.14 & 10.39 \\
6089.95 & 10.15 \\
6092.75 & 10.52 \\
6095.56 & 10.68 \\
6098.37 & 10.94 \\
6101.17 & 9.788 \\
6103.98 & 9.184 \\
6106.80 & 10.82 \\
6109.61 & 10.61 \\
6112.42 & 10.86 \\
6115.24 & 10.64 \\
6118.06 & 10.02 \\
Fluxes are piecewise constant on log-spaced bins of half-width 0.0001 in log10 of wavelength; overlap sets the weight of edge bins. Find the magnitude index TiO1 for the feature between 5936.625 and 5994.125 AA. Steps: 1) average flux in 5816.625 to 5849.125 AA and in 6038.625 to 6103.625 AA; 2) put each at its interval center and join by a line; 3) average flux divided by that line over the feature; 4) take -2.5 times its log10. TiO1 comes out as 0.19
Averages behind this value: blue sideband 9.5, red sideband 10.2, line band 8.32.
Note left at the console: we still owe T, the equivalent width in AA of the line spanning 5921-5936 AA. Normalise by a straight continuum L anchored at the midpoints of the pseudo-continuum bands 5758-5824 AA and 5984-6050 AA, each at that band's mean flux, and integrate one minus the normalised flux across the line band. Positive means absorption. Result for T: 3.0 AA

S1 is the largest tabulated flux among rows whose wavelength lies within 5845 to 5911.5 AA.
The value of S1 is 9.68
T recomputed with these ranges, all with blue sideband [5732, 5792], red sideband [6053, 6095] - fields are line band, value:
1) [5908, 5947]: 8.5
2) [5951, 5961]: 2.1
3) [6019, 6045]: 1.1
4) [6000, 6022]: 2.3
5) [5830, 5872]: 4.0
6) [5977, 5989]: 1.8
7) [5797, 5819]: -0.4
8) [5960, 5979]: 3.6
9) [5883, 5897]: 7.5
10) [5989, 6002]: 1.5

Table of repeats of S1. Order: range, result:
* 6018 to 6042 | 10.15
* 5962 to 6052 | 10.34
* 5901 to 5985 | 8.736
